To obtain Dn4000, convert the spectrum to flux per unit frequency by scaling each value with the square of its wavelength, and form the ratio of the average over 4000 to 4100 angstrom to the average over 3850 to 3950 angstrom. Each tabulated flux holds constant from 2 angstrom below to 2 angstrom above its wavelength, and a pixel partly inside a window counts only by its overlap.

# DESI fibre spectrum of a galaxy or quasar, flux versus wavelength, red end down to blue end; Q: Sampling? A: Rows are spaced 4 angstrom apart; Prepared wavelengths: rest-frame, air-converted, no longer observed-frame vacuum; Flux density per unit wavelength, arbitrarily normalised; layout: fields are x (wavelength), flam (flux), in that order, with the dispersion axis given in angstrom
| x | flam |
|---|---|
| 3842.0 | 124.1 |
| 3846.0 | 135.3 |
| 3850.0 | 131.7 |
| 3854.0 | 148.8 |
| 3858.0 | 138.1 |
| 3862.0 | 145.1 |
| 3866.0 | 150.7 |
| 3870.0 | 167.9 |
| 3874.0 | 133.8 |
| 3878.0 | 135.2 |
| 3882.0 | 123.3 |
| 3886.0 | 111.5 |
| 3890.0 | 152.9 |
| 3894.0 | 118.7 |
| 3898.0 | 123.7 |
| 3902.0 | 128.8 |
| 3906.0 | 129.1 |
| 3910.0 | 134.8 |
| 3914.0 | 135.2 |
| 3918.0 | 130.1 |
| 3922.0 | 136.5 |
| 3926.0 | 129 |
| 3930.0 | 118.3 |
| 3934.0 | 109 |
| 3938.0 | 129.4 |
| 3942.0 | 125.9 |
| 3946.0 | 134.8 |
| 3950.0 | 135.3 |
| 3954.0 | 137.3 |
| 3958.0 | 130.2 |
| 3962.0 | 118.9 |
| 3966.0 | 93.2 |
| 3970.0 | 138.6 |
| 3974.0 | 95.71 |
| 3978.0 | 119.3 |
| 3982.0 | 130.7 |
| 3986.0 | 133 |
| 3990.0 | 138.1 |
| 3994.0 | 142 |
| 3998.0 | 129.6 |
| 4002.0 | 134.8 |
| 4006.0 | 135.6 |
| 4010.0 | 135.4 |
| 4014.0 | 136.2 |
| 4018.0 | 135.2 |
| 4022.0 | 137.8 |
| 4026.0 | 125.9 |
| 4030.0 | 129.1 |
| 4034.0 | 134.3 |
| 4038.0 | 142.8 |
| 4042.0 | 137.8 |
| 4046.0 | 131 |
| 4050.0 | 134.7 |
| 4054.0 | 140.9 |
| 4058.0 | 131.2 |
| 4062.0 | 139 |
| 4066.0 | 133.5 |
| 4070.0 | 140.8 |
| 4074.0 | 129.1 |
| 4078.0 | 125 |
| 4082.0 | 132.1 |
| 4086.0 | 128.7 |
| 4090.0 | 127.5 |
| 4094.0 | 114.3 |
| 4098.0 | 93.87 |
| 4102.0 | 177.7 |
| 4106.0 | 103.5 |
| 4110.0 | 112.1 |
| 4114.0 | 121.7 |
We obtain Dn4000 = 1.07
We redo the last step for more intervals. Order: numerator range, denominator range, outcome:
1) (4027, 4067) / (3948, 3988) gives 1.14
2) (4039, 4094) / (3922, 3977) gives 1.14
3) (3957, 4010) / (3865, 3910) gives 0.99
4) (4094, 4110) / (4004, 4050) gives 0.94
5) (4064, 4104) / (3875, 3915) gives 1.11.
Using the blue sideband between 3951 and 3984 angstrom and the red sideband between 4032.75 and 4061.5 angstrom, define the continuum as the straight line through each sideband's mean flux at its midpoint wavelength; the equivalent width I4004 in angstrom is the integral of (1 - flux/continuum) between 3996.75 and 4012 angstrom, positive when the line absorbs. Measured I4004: -0.7 angstrom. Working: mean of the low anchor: 121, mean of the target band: 134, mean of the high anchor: 136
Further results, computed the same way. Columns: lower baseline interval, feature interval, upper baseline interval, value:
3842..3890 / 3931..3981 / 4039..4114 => 4.5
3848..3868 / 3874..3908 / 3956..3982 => 1.8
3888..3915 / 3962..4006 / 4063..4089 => 2.0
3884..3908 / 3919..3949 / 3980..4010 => 0.9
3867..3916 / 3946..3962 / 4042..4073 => 0.2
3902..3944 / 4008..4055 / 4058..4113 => -2.7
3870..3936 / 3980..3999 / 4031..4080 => -0.4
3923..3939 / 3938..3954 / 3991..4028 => -1.0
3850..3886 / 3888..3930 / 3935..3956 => 1.4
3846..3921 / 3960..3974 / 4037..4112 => 2.0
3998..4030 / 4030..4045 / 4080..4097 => -0.7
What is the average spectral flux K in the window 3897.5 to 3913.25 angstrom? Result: 130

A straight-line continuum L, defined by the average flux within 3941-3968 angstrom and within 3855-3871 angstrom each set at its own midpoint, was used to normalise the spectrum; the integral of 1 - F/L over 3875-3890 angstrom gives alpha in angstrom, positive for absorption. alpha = 1.68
